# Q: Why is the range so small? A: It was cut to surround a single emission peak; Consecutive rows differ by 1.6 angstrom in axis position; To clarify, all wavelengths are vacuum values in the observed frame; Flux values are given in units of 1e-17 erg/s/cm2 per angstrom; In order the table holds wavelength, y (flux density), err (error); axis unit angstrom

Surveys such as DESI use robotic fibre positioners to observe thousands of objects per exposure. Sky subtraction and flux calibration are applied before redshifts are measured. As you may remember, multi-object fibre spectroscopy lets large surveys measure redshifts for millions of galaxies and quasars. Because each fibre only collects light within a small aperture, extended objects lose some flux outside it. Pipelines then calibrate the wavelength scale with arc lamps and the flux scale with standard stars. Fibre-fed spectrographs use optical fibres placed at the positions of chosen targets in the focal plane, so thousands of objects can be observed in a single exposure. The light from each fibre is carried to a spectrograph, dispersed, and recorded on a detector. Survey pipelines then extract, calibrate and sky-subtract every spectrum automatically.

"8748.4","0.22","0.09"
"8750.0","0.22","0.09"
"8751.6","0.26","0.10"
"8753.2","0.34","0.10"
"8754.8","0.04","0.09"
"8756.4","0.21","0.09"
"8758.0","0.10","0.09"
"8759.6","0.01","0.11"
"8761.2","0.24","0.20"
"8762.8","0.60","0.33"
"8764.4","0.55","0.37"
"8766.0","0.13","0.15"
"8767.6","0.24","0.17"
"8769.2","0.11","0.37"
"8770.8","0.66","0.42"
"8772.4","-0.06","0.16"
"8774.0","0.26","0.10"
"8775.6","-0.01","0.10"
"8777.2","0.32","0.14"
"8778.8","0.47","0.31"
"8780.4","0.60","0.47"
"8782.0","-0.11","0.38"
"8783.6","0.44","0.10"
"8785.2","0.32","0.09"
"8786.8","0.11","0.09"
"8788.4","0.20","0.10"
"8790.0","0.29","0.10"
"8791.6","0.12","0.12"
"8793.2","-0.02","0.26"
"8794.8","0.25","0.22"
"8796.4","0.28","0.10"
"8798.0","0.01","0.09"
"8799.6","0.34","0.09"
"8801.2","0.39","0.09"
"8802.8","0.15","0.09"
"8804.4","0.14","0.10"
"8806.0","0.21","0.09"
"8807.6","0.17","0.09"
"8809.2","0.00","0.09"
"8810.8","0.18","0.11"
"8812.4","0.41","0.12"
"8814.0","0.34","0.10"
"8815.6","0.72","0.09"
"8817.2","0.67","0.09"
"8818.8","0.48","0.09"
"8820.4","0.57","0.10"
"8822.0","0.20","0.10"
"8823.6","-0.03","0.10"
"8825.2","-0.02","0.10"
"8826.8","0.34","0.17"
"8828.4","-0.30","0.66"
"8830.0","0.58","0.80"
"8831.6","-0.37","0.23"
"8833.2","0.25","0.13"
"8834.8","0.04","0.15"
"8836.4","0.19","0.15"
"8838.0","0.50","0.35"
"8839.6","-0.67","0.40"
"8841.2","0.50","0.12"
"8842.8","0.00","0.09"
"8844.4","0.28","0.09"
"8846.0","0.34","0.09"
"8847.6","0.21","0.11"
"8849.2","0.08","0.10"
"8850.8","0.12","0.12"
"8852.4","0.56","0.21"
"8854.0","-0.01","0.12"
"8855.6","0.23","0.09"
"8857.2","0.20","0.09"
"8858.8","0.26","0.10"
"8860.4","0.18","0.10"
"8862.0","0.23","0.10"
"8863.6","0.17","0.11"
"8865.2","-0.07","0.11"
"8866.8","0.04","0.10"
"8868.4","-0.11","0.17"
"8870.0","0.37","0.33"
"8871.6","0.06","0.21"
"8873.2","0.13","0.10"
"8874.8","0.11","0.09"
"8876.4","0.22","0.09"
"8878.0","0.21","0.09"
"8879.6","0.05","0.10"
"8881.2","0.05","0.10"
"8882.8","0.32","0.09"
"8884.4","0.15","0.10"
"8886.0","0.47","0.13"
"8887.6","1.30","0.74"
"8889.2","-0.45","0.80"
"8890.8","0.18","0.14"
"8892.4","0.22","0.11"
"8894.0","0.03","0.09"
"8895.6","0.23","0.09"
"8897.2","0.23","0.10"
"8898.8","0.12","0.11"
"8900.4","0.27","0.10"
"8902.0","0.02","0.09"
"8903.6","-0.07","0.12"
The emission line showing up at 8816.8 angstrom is H-beta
